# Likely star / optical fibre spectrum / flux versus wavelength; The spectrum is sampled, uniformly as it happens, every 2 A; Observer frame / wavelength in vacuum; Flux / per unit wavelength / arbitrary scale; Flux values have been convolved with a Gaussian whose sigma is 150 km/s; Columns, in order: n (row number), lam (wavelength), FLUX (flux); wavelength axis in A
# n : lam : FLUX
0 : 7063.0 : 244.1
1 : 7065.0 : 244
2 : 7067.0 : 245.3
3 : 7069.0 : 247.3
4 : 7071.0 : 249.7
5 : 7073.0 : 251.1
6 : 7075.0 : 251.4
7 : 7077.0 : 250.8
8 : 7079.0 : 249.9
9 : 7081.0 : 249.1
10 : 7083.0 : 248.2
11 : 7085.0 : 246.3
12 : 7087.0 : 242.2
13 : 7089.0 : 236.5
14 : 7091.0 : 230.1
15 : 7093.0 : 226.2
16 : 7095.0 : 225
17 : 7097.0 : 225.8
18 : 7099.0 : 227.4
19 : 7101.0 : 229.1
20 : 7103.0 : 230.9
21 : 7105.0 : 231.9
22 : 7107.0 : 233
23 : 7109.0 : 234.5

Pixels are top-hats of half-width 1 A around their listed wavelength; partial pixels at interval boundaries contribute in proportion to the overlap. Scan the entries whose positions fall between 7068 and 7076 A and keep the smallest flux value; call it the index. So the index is 247.3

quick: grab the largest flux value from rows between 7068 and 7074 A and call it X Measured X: 251.1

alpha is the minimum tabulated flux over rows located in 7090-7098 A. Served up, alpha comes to 225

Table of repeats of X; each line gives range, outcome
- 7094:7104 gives 230.9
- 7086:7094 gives 242.2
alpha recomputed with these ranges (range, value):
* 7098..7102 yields 227.4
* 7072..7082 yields 249.1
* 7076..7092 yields 230.1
